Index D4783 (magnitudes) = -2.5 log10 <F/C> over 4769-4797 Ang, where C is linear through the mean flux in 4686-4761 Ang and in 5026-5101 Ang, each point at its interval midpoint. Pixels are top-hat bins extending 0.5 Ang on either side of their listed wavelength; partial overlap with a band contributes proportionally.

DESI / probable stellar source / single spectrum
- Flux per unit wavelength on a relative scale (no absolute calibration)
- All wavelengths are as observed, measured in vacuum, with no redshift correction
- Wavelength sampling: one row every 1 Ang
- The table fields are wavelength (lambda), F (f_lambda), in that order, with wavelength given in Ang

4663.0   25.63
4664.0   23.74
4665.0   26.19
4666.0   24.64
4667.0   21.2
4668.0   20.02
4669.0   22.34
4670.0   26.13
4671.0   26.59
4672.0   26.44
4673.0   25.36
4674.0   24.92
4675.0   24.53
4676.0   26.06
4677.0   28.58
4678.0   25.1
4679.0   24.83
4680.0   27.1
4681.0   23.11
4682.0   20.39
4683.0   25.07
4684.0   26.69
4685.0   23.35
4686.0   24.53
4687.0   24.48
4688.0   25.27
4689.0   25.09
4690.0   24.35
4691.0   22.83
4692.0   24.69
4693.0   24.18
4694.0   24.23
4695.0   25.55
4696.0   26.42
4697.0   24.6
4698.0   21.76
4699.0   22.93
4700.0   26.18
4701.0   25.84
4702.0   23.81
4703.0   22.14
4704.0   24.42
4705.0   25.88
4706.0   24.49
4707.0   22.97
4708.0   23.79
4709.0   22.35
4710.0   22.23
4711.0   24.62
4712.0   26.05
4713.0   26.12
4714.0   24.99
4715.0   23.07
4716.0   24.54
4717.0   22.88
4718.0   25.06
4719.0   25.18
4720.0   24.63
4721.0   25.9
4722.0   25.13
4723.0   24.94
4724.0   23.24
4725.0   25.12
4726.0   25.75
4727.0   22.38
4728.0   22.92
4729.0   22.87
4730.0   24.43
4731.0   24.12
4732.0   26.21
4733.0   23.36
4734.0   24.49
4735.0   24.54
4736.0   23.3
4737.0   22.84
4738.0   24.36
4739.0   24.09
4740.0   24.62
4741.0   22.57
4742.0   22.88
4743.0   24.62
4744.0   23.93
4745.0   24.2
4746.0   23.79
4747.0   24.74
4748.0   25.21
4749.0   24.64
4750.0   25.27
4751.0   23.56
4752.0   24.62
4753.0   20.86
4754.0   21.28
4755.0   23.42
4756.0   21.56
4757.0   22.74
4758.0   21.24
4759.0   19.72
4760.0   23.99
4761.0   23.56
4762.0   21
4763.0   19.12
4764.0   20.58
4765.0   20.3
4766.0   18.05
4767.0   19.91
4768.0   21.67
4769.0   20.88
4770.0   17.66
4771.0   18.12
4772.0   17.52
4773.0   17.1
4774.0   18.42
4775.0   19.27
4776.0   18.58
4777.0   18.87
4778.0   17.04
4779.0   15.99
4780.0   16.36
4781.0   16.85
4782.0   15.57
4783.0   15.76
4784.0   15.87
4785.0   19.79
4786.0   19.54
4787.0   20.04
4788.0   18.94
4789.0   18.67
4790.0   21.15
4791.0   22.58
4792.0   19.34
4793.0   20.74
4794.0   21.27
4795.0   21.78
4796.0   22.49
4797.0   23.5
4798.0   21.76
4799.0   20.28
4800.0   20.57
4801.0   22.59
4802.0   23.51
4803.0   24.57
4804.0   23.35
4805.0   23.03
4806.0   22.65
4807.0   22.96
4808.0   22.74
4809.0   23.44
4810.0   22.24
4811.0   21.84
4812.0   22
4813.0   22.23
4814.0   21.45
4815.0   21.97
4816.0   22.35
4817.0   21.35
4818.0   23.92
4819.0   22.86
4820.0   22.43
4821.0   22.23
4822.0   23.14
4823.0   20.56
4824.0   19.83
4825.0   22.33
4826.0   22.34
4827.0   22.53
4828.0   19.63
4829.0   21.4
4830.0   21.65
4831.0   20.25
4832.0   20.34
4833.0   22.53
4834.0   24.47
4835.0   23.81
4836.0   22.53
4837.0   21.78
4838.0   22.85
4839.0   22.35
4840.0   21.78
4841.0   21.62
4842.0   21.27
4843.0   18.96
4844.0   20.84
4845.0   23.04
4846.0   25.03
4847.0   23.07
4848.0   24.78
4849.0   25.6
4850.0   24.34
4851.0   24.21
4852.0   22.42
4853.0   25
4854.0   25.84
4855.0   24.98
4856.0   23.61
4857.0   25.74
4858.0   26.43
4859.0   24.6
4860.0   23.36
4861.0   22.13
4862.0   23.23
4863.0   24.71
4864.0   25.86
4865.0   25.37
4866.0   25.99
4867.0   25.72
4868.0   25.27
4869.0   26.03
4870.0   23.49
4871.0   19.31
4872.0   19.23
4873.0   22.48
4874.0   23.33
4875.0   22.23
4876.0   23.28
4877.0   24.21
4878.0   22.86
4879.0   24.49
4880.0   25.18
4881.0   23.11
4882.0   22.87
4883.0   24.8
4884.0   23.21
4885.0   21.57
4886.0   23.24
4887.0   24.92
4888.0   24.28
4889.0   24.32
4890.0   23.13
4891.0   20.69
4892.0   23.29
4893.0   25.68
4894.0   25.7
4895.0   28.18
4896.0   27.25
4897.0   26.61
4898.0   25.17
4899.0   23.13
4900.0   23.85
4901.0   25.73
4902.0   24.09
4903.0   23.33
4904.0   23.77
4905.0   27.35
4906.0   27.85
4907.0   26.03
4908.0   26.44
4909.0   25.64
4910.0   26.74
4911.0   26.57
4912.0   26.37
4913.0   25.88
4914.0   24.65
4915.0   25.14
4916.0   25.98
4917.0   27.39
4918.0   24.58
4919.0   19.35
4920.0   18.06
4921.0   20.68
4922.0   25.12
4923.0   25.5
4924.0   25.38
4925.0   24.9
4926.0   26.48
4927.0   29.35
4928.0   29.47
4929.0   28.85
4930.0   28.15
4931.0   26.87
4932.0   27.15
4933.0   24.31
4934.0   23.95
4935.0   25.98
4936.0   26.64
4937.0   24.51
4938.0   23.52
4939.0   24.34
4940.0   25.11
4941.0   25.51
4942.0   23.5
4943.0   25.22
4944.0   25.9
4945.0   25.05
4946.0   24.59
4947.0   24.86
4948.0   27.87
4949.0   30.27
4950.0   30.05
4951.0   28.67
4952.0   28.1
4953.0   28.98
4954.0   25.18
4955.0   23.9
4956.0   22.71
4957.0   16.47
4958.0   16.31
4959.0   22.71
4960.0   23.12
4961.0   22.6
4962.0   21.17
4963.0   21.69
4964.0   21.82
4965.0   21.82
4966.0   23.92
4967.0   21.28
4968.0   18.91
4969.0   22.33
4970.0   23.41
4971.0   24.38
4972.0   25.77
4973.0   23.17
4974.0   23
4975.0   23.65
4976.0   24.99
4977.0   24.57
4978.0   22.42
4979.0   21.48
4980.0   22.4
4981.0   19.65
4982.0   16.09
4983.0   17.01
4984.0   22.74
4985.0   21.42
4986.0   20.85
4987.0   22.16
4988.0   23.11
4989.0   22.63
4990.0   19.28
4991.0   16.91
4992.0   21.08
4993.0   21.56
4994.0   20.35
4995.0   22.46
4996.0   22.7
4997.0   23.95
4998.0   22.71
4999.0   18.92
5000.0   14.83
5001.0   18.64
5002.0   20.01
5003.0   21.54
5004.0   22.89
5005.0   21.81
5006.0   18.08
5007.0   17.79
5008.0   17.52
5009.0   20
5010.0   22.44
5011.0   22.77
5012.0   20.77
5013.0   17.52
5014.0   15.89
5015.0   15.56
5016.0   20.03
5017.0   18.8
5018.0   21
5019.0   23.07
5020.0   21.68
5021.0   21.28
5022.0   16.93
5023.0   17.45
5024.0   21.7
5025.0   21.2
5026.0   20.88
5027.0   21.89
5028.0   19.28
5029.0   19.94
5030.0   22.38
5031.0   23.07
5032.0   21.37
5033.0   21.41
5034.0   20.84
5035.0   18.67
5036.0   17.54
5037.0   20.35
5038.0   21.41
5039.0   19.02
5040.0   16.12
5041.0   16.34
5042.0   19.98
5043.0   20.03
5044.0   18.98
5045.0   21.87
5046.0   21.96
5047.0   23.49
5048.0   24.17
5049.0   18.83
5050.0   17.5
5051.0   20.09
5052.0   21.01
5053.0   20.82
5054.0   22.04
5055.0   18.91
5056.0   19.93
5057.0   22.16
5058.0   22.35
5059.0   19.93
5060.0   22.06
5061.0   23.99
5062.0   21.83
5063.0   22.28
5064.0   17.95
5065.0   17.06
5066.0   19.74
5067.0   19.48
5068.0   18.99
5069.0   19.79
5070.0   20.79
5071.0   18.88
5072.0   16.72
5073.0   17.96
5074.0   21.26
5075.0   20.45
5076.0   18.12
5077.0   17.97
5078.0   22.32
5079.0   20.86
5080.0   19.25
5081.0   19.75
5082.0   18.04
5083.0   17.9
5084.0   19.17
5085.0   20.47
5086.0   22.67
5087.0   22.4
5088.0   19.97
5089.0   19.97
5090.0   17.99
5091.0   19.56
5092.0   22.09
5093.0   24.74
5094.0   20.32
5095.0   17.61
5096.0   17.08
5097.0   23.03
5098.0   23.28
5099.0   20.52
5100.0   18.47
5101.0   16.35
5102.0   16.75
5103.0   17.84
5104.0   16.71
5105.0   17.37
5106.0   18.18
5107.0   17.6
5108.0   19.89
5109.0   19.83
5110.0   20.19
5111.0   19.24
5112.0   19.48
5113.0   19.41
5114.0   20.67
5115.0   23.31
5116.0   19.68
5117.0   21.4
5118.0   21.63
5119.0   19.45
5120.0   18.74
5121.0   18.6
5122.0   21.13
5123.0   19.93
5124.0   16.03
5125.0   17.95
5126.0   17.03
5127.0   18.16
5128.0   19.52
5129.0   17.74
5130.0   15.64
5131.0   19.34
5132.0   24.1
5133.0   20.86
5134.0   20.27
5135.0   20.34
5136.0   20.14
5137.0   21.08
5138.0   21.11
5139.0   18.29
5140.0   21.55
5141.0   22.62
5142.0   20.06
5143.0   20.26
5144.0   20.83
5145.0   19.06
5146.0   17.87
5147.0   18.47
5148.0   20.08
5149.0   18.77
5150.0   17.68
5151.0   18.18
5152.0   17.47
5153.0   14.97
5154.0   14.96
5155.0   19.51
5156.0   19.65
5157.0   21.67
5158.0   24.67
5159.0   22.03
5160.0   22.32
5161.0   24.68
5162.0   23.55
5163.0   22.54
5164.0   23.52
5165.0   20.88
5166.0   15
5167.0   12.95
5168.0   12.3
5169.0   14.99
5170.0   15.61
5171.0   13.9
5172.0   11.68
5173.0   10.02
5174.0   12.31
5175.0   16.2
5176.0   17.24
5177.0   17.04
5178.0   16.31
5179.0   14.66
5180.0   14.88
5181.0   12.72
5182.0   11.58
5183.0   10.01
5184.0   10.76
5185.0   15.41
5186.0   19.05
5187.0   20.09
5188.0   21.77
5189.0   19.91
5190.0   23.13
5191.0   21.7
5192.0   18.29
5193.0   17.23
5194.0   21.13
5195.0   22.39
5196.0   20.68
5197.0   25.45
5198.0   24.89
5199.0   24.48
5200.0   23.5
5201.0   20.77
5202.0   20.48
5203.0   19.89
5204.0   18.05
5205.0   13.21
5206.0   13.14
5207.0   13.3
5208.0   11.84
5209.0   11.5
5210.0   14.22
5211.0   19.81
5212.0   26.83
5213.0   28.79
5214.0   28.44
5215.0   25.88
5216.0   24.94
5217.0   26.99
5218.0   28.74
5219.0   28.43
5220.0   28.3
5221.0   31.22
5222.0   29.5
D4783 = 0.23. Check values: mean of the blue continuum 24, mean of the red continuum 20.2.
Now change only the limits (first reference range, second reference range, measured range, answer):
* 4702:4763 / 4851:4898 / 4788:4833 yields 0.10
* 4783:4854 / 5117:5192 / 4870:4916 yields -0.15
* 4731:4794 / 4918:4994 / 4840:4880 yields -0.06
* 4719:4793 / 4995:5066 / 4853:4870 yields -0.18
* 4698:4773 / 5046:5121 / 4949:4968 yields -0.11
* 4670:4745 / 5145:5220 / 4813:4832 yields 0.07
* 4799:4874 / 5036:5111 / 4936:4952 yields -0.21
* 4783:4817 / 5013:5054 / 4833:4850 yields -0.08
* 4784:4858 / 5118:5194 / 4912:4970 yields -0.18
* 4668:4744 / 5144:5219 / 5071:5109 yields 0.02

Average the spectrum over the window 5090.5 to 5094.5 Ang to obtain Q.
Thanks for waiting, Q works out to 21.7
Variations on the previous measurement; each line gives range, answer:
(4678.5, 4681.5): 25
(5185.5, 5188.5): 20.3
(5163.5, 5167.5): 18.1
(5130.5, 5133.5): 21.4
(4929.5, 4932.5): 27.4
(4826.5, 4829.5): 21.2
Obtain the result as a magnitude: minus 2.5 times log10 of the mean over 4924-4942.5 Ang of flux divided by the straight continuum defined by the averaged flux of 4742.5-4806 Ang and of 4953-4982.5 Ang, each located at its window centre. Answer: -0.183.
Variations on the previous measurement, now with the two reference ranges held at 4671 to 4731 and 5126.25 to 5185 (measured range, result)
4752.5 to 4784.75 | 0.21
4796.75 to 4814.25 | 0.03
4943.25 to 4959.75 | -0.20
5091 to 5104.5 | -0.04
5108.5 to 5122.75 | -0.09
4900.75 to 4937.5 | -0.19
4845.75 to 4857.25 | -0.10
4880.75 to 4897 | -0.11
